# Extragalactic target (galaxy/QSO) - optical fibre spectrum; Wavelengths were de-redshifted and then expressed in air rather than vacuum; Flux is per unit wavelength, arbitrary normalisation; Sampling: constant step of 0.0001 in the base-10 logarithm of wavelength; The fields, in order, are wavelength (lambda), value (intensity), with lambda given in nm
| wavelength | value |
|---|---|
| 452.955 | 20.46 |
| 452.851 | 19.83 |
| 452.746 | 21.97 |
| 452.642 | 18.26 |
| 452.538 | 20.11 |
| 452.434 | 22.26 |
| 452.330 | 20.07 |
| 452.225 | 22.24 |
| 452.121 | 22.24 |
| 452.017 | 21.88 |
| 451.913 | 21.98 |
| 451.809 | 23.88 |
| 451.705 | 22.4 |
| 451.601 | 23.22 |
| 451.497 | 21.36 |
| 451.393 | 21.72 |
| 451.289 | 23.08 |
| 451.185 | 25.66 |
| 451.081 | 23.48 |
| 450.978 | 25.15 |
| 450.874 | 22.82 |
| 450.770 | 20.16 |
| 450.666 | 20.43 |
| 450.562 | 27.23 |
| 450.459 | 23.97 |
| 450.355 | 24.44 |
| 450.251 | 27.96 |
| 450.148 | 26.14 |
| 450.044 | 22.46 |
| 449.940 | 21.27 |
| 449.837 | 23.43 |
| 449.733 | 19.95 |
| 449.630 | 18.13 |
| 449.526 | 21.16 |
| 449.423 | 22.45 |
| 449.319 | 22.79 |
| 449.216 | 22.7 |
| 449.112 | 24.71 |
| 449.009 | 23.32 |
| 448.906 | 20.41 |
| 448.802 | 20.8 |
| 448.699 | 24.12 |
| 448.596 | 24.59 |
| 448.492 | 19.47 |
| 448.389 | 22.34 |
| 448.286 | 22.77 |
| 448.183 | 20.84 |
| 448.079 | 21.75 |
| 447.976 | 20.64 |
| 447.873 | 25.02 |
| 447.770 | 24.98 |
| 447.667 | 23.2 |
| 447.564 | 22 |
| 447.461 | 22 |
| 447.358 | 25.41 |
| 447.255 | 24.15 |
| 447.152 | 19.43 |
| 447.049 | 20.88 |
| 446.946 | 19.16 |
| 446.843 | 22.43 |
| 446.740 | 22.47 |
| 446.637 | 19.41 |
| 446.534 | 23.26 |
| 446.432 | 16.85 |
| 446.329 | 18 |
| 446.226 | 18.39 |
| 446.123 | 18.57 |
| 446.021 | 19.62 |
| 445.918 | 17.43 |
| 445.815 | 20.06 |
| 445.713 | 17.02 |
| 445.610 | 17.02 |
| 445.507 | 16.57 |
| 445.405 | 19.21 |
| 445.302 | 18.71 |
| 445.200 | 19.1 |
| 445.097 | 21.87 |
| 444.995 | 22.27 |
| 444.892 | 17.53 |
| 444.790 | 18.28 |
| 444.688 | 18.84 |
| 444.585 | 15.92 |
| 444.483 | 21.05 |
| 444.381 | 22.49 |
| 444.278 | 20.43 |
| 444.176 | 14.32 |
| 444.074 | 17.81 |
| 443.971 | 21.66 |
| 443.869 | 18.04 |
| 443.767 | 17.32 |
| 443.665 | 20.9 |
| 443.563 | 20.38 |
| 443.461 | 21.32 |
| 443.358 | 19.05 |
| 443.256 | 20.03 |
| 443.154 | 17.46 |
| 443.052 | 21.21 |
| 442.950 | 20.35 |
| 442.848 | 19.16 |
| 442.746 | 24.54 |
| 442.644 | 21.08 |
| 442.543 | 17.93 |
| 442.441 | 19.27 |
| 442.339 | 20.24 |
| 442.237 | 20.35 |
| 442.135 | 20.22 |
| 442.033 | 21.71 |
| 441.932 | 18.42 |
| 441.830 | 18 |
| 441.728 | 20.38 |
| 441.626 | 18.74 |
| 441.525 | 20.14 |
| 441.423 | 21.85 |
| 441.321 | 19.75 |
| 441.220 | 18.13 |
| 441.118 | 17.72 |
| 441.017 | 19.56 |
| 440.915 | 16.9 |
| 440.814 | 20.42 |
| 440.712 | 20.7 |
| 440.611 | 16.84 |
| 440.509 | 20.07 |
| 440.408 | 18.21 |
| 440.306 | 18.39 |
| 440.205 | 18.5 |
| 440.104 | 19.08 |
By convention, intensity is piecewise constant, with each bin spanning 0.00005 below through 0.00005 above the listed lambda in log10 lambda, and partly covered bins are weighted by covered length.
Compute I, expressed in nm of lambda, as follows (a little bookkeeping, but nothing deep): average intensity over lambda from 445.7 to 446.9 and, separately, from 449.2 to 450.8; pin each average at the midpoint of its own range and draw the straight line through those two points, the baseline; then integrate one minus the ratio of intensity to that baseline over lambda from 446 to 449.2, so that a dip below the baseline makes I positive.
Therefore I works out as -0.15 nm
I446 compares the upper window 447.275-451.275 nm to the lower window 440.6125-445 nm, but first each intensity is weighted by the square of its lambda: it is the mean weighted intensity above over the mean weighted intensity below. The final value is 1.2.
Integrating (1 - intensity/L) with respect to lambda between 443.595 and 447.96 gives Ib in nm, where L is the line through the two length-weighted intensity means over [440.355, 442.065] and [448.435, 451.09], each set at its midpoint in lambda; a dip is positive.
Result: 0.244 nm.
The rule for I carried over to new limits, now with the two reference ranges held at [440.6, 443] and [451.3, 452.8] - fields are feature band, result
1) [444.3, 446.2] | 0.13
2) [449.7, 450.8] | -0.11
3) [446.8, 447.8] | -0.07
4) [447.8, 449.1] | -0.08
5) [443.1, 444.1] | 0.03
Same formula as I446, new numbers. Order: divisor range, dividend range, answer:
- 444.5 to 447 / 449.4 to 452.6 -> 1.21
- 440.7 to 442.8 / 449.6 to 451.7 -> 1.22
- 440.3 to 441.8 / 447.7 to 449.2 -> 1.22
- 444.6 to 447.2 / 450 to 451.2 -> 1.28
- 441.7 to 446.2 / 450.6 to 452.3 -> 1.21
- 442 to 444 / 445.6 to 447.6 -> 1.02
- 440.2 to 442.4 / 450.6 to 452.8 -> 1.20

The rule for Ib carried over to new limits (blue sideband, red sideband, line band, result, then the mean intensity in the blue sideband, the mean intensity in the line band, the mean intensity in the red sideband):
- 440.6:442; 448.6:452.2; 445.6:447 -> 0.13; 19.2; 19.3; 22.9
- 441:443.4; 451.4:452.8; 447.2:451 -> -0.31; 19.8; 22.8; 21.7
